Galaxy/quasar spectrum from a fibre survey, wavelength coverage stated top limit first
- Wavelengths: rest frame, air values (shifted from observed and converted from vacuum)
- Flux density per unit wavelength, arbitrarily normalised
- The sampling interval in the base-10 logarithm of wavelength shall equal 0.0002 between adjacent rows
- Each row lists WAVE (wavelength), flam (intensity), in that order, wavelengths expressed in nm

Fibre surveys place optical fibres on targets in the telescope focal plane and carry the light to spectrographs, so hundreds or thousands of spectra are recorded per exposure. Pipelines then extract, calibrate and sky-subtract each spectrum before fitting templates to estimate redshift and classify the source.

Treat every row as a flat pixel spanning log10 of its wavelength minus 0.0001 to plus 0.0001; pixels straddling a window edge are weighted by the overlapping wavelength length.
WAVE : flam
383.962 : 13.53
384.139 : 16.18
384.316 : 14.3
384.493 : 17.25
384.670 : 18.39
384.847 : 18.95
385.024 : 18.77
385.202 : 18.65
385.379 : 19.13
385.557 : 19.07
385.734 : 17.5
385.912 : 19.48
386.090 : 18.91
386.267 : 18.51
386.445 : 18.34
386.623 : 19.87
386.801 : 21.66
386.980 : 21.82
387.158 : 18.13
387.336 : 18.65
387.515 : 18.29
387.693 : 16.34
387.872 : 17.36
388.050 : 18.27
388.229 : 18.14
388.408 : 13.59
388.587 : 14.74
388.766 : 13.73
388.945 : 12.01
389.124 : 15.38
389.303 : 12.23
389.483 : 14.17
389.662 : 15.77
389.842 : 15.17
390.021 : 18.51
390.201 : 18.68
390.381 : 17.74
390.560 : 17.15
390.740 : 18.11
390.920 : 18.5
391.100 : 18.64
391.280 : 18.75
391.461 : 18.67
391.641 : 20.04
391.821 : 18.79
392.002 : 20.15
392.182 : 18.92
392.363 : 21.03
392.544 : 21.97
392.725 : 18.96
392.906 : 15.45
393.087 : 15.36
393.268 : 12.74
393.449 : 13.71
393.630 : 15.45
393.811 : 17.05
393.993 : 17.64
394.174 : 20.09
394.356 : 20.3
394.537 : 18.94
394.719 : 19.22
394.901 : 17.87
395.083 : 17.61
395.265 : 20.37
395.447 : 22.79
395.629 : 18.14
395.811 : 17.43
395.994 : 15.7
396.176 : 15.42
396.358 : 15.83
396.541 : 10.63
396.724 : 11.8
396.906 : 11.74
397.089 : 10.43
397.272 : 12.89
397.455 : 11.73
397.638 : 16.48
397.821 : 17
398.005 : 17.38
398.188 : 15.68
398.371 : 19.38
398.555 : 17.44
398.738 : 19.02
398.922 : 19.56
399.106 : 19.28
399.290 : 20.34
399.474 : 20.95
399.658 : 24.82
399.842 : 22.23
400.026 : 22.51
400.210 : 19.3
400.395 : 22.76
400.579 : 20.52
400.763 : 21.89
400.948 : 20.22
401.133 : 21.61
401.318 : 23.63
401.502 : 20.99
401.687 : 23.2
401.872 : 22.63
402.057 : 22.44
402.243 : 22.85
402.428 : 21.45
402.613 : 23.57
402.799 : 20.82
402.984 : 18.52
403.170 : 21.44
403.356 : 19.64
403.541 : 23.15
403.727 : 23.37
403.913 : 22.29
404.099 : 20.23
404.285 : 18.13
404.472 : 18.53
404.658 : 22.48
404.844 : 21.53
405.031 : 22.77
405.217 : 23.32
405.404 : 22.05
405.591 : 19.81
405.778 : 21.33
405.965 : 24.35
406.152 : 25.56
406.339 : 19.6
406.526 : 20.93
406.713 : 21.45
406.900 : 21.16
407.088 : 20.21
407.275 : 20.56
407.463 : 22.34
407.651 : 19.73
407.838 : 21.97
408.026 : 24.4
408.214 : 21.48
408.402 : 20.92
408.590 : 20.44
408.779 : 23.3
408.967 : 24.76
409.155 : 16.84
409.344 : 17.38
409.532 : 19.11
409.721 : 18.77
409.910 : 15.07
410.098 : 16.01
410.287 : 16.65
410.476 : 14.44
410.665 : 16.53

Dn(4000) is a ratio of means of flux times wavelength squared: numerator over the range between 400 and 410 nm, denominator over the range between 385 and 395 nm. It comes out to 1.30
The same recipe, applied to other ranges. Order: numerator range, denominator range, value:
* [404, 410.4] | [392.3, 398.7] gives 1.32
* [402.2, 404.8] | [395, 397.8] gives 1.43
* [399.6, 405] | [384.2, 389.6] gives 1.35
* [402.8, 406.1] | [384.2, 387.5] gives 1.26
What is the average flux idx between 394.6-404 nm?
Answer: 19.2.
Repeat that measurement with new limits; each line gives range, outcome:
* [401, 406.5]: 21.7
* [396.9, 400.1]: 17.9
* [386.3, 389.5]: 16.9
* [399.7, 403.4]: 21.7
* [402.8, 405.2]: 21.1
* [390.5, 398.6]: 17.1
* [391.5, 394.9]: 18.1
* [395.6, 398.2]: 14.4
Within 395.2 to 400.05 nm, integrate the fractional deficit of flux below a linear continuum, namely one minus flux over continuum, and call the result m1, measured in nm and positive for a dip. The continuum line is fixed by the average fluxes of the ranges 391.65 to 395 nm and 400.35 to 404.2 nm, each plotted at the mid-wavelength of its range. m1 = 0.65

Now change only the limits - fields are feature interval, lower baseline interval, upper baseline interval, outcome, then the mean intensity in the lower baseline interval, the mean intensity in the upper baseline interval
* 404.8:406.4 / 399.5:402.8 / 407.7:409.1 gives -0.01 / 22.1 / 22.2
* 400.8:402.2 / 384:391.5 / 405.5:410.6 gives -0.20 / 17.4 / 20.3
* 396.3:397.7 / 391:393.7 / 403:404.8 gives 0.48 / 17.9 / 20.9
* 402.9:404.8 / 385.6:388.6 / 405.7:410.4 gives -0.07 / 18.3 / 20.5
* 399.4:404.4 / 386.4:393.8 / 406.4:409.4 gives -0.46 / 17.3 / 21.1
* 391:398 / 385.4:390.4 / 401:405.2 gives 0.76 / 17.2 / 21.6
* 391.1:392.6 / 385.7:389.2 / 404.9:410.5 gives -0.12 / 17.5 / 20.6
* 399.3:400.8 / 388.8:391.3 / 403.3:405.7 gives -0.15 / 16.4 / 21.4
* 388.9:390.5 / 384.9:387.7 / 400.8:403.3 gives 0.32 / 19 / 21.8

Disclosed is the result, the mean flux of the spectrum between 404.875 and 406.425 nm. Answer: 22.3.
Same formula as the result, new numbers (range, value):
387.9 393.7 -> 16.9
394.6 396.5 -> 17.9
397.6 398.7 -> 17.4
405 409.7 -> 21.4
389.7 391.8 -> 18.1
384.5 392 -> 17.7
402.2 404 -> 21.7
